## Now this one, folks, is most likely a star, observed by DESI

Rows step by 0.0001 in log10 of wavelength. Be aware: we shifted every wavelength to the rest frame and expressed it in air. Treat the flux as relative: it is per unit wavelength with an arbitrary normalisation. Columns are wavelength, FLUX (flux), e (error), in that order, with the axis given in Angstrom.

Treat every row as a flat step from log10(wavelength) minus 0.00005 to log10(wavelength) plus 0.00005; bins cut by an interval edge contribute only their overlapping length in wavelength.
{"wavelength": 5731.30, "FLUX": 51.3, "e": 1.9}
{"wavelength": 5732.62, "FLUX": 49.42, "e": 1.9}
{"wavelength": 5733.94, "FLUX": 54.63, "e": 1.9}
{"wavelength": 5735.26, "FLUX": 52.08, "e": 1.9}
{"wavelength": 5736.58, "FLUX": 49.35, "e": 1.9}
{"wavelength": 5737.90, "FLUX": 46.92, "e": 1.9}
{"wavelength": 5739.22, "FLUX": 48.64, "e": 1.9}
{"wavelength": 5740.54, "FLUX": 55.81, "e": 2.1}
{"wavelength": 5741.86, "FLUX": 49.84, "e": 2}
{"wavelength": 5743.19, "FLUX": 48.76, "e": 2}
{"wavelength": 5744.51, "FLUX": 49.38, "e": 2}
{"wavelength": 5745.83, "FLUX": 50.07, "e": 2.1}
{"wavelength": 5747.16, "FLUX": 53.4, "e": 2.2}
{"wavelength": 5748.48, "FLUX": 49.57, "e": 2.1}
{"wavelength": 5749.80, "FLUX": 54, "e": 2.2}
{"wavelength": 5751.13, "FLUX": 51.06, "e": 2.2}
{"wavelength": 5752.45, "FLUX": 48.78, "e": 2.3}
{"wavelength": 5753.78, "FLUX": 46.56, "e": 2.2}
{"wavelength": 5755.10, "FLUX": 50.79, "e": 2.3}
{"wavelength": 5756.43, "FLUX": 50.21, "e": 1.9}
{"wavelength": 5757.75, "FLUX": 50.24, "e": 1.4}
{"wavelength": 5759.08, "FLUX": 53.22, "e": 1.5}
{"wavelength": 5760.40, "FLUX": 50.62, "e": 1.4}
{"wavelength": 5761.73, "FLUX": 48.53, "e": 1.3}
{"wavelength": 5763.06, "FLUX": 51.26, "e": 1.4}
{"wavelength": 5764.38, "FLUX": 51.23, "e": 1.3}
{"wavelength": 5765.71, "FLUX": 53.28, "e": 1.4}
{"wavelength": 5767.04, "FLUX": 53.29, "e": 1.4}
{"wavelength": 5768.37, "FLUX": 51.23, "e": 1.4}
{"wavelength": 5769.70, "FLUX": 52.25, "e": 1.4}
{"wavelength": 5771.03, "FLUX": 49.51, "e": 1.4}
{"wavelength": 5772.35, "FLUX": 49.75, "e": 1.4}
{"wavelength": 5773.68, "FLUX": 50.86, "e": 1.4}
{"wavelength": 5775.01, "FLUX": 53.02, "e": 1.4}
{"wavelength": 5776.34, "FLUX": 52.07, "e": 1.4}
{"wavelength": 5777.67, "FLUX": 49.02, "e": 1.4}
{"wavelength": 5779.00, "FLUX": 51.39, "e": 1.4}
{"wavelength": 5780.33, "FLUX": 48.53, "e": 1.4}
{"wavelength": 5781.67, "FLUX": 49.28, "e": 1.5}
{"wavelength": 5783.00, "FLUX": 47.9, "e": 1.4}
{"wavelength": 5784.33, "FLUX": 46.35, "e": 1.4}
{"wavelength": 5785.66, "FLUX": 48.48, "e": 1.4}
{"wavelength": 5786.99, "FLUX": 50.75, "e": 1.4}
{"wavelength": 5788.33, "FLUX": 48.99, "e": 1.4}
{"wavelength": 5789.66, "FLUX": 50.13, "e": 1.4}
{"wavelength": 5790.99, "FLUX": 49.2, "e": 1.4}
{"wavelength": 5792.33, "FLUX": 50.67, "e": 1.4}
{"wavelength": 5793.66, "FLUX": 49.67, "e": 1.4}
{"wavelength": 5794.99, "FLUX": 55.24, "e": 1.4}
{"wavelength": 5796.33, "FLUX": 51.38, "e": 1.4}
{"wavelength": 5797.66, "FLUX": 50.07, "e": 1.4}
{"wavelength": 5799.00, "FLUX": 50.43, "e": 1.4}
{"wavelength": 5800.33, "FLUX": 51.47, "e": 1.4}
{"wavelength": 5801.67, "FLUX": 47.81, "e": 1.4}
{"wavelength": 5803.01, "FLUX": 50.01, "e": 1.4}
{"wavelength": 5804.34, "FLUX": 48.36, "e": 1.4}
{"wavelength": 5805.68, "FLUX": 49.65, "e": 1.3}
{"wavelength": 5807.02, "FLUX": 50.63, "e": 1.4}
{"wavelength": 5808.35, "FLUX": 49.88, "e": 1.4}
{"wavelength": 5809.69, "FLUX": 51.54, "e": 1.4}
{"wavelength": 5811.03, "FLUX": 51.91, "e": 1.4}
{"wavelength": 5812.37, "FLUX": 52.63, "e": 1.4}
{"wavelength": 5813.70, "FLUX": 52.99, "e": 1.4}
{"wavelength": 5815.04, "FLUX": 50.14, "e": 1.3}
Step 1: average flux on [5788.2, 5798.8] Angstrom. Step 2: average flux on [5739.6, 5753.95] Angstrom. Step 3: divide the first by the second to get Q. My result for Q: 1.0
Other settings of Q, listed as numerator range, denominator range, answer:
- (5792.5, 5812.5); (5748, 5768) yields 1.00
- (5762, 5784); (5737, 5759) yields 1.01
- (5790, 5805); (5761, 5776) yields 0.98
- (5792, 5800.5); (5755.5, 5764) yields 1.01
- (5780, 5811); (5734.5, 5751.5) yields 0.98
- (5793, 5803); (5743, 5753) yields 1.00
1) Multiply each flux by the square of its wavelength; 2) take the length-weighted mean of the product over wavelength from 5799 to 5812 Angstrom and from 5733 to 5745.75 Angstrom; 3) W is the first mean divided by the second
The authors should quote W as 1.0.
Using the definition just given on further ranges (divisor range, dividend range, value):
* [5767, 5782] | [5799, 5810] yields 0.99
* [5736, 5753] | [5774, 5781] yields 1.02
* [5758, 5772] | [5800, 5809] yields 0.98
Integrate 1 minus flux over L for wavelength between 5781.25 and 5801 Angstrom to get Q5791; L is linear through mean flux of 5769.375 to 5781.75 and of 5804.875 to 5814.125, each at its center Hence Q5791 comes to 0.34 Angstrom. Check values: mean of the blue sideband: 50.6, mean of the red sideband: 51.2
